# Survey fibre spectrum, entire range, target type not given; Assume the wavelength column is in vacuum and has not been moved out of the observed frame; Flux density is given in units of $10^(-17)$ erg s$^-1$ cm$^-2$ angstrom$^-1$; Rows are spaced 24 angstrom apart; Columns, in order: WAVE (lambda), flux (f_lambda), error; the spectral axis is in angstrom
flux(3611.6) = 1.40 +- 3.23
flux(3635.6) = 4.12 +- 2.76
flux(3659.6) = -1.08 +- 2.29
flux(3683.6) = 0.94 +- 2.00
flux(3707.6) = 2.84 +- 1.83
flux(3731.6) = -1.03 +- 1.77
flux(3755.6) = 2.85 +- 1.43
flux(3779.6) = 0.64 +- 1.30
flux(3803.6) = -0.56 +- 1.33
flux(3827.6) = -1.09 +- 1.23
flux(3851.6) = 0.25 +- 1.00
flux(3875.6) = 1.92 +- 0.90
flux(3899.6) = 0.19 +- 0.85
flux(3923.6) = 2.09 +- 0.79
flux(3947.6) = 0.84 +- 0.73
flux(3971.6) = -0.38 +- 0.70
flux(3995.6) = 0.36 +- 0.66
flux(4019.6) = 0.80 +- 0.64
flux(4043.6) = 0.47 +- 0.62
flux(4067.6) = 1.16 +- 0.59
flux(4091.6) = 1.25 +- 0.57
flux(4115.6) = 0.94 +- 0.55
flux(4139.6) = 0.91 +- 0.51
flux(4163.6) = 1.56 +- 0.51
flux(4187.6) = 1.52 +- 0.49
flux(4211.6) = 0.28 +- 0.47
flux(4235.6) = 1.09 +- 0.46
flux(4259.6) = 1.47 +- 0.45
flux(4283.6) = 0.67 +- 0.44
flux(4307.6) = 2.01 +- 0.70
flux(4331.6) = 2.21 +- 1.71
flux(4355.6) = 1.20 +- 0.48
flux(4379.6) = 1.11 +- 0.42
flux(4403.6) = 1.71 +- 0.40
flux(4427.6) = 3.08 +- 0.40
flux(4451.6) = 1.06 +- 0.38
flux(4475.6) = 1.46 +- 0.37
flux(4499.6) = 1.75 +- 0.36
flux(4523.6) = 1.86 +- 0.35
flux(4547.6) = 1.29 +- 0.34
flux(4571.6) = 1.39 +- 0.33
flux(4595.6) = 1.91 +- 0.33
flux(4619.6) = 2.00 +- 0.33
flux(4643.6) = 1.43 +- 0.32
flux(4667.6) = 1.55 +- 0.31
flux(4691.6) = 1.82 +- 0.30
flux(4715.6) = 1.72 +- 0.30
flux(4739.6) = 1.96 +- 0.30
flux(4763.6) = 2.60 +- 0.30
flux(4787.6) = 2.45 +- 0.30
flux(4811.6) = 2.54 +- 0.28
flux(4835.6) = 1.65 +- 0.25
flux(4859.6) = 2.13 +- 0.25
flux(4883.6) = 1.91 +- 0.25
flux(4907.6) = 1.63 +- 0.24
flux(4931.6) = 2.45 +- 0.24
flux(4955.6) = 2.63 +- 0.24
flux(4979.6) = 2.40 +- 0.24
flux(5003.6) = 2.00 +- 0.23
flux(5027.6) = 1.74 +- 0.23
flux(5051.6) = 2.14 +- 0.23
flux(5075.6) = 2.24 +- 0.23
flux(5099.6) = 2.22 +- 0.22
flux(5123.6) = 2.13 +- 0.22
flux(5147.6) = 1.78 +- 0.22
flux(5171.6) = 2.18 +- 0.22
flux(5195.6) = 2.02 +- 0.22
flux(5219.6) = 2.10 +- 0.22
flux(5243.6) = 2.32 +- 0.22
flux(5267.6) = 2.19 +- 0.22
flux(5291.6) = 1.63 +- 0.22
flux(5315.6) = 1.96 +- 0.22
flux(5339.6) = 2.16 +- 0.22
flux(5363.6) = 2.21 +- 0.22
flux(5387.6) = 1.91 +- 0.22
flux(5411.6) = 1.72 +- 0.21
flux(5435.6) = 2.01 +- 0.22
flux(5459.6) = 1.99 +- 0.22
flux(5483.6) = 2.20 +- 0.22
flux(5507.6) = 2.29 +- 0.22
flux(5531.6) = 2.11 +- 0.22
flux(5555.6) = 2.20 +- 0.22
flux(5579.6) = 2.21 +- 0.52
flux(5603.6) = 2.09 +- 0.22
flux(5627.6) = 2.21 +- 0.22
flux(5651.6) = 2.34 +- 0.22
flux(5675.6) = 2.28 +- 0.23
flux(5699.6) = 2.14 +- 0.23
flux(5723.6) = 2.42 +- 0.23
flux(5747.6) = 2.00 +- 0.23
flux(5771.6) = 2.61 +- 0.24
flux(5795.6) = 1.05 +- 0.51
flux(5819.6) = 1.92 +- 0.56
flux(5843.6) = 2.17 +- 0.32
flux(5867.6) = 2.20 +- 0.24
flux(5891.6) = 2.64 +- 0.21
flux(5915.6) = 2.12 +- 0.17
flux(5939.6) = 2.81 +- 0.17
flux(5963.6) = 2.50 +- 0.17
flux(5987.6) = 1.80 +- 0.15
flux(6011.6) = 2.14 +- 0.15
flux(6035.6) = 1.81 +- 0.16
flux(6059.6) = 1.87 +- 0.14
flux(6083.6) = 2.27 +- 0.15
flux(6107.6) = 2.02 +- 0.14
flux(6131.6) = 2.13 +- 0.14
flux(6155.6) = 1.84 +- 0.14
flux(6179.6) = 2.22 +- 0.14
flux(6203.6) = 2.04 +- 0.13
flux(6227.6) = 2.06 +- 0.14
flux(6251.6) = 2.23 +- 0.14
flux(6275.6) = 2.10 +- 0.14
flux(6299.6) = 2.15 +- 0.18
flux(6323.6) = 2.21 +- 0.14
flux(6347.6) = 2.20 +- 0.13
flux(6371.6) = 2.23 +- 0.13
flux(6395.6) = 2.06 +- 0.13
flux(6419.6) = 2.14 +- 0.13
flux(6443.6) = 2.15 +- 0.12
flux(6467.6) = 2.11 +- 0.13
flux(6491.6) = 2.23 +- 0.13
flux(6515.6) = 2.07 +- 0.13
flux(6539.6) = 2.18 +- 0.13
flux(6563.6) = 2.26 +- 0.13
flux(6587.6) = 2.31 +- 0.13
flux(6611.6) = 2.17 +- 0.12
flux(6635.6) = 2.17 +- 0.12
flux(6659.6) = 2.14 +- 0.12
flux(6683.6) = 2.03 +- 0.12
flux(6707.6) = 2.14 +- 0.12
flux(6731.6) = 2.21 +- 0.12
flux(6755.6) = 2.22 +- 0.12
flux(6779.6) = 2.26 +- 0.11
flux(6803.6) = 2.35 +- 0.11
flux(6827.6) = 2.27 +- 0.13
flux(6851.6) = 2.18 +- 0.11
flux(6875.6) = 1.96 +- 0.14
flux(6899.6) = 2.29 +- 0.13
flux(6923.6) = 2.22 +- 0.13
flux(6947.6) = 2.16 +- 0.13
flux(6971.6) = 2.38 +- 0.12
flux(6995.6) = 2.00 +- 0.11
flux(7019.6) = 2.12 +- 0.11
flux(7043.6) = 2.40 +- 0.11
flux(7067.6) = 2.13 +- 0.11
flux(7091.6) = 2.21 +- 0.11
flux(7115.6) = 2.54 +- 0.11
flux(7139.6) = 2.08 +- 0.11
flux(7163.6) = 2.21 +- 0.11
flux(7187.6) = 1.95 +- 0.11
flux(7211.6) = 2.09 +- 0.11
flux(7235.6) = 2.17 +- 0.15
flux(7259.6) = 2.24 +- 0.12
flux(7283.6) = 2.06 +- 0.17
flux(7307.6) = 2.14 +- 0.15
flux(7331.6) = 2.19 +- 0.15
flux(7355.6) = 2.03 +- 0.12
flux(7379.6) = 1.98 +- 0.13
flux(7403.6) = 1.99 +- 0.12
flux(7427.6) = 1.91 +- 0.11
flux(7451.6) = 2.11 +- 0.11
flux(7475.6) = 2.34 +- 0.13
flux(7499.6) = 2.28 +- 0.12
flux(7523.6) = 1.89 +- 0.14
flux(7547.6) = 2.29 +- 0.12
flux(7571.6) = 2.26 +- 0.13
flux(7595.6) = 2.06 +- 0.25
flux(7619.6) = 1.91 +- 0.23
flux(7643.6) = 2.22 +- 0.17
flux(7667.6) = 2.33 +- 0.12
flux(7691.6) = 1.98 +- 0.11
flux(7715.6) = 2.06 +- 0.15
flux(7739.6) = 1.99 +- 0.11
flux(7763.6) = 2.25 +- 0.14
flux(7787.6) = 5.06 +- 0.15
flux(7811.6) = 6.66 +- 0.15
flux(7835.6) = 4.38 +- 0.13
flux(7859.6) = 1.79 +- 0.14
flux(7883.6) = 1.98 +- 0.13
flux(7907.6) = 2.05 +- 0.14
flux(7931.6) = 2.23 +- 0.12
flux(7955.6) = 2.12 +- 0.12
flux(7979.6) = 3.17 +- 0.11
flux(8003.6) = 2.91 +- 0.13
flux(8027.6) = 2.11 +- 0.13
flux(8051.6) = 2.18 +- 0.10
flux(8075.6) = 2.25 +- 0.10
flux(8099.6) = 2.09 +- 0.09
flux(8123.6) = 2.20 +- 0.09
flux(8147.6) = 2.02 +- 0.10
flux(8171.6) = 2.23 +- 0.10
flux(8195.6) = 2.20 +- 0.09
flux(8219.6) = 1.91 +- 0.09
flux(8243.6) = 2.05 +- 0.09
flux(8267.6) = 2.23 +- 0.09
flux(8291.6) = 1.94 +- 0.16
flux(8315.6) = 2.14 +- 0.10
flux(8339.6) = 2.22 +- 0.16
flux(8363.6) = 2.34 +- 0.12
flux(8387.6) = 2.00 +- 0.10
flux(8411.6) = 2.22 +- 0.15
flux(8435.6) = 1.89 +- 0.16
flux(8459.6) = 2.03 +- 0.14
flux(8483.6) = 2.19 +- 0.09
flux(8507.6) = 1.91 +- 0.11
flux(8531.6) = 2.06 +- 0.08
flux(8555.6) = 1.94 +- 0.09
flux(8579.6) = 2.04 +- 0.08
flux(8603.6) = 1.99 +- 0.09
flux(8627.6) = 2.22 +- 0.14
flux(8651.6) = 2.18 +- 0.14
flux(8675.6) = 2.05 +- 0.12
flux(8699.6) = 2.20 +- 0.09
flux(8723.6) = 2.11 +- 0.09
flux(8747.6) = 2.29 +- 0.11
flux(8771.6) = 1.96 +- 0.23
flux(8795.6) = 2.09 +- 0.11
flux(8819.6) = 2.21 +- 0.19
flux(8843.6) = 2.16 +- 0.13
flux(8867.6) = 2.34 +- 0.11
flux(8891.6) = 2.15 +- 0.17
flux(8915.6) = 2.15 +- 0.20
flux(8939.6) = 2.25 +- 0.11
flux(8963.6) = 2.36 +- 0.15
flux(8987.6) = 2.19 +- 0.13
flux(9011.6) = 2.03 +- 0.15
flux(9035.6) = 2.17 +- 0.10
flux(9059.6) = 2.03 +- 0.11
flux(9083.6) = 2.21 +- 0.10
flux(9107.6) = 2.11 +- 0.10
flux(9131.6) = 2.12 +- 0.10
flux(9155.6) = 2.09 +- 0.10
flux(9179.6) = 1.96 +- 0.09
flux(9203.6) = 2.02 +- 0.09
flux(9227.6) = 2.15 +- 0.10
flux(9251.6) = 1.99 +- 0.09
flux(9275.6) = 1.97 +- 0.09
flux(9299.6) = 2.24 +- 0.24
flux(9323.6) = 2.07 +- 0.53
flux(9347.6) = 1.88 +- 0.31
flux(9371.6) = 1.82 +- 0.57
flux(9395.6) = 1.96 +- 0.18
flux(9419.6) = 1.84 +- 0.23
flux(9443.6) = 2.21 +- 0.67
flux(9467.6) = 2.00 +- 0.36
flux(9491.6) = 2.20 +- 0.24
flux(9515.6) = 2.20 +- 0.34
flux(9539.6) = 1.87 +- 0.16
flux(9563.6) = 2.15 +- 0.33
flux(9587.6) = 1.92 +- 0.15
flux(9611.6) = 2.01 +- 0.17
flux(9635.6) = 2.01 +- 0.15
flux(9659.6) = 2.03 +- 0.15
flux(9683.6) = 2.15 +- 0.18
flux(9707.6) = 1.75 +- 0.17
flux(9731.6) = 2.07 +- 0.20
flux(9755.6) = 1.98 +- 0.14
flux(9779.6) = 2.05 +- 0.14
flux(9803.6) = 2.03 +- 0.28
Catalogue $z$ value 0.19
